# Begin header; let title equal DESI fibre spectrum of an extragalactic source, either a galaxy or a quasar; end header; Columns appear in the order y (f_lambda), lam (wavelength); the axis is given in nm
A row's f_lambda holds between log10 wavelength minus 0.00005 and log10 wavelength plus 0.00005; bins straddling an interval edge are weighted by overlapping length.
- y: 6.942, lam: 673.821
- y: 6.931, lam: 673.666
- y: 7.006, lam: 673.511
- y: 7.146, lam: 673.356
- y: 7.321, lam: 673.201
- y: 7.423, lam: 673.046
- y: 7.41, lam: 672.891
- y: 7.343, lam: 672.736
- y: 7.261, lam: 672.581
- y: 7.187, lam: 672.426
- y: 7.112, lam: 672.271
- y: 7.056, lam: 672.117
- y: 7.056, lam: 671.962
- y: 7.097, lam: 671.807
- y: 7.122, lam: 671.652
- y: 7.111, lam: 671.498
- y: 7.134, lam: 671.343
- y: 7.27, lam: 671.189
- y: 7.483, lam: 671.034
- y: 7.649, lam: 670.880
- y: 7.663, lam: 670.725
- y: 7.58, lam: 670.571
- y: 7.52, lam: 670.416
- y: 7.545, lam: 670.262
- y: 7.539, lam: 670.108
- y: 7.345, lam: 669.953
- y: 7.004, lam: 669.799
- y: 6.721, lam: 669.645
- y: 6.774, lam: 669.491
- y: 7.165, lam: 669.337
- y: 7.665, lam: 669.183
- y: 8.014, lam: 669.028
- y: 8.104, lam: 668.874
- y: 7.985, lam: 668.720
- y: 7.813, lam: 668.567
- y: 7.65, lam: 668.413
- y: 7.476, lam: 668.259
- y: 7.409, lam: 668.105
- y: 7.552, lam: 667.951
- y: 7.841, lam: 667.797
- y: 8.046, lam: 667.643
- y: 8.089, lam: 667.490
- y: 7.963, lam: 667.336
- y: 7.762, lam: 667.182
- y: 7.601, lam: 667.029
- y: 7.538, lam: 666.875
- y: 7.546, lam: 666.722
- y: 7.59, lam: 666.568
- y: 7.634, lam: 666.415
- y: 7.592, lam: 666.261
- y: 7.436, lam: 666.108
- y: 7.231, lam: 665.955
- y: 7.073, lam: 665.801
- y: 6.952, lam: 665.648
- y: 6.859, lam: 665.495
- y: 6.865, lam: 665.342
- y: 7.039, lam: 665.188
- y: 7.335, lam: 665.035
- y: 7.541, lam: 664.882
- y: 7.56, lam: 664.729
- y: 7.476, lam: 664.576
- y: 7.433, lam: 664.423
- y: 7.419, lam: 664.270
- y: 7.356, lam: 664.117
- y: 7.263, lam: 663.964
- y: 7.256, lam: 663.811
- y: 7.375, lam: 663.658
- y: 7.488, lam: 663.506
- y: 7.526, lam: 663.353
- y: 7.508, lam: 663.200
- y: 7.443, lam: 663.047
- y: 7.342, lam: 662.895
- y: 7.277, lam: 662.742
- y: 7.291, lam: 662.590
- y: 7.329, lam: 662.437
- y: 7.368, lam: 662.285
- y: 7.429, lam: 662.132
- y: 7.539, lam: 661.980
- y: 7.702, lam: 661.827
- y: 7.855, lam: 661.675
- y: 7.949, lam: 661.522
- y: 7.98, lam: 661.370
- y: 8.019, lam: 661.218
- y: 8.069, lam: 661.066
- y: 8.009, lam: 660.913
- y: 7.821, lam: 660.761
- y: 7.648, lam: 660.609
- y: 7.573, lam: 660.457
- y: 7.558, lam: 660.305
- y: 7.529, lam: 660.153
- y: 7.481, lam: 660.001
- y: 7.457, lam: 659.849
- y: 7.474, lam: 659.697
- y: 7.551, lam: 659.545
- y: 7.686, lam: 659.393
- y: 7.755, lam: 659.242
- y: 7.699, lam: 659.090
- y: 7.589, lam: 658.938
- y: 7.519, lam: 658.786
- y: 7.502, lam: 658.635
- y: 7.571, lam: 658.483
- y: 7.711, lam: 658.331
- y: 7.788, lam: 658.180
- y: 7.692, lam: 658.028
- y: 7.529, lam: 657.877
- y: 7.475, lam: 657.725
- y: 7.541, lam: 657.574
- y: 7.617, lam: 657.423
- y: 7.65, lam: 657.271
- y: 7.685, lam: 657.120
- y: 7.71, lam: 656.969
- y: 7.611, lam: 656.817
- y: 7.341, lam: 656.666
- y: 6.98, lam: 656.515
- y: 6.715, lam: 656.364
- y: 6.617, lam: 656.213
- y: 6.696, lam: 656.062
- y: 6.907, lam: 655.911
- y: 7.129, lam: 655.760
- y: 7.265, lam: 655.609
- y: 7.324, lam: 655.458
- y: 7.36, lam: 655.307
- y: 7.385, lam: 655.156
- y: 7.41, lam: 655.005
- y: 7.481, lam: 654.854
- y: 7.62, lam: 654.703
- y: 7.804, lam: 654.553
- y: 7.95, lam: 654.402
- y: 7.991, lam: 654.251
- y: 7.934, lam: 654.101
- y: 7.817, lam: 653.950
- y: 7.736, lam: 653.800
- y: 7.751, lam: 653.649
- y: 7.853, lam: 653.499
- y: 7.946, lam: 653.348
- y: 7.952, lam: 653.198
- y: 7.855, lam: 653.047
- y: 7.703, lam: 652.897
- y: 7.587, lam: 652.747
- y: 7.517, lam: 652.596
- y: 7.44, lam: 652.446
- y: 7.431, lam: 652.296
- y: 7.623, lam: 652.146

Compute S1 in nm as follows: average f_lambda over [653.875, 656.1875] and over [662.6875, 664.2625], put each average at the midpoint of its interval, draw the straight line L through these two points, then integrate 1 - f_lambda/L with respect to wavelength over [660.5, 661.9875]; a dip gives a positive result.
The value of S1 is -0.09 nm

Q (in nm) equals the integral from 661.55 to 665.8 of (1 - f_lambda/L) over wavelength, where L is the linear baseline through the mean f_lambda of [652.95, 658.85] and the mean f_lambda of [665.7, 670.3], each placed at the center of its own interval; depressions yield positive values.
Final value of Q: 0.10 nm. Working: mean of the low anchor 7.52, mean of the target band 7.36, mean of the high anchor 7.55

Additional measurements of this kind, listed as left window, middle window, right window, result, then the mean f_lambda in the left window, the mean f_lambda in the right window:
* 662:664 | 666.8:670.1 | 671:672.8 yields -0.15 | 7.39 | 7.18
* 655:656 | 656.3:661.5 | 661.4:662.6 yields -0.13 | 7.23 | 7.58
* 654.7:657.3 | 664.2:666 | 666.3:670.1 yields 0.07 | 7.25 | 7.59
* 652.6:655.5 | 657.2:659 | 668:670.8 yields 0.01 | 7.71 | 7.5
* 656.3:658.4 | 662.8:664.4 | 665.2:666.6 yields -0.02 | 7.51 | 7.23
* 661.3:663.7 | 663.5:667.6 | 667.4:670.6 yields 0.07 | 7.53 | 7.56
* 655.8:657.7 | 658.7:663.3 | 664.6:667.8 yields -0.16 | 7.26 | 7.47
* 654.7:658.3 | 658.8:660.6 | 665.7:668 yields -0.03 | 7.35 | 7.63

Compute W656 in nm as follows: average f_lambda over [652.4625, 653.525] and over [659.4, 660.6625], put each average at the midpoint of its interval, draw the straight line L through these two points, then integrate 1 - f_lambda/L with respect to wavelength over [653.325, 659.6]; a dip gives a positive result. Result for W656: 0.104 nm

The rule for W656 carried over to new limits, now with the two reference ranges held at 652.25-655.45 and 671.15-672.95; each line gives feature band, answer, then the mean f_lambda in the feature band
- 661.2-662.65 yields -0.03 nm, 7.63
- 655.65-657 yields 0.10 nm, 7.06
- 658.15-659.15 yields -0.01 nm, 7.62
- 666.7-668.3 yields -0.09 nm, 7.72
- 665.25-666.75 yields 0.02 nm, 7.26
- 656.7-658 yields 0.00 nm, 7.6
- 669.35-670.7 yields -0.01 nm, 7.27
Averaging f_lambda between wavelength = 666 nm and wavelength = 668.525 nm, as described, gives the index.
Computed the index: 7.67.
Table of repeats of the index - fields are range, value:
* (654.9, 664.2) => 7.49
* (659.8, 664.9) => 7.56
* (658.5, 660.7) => 7.58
